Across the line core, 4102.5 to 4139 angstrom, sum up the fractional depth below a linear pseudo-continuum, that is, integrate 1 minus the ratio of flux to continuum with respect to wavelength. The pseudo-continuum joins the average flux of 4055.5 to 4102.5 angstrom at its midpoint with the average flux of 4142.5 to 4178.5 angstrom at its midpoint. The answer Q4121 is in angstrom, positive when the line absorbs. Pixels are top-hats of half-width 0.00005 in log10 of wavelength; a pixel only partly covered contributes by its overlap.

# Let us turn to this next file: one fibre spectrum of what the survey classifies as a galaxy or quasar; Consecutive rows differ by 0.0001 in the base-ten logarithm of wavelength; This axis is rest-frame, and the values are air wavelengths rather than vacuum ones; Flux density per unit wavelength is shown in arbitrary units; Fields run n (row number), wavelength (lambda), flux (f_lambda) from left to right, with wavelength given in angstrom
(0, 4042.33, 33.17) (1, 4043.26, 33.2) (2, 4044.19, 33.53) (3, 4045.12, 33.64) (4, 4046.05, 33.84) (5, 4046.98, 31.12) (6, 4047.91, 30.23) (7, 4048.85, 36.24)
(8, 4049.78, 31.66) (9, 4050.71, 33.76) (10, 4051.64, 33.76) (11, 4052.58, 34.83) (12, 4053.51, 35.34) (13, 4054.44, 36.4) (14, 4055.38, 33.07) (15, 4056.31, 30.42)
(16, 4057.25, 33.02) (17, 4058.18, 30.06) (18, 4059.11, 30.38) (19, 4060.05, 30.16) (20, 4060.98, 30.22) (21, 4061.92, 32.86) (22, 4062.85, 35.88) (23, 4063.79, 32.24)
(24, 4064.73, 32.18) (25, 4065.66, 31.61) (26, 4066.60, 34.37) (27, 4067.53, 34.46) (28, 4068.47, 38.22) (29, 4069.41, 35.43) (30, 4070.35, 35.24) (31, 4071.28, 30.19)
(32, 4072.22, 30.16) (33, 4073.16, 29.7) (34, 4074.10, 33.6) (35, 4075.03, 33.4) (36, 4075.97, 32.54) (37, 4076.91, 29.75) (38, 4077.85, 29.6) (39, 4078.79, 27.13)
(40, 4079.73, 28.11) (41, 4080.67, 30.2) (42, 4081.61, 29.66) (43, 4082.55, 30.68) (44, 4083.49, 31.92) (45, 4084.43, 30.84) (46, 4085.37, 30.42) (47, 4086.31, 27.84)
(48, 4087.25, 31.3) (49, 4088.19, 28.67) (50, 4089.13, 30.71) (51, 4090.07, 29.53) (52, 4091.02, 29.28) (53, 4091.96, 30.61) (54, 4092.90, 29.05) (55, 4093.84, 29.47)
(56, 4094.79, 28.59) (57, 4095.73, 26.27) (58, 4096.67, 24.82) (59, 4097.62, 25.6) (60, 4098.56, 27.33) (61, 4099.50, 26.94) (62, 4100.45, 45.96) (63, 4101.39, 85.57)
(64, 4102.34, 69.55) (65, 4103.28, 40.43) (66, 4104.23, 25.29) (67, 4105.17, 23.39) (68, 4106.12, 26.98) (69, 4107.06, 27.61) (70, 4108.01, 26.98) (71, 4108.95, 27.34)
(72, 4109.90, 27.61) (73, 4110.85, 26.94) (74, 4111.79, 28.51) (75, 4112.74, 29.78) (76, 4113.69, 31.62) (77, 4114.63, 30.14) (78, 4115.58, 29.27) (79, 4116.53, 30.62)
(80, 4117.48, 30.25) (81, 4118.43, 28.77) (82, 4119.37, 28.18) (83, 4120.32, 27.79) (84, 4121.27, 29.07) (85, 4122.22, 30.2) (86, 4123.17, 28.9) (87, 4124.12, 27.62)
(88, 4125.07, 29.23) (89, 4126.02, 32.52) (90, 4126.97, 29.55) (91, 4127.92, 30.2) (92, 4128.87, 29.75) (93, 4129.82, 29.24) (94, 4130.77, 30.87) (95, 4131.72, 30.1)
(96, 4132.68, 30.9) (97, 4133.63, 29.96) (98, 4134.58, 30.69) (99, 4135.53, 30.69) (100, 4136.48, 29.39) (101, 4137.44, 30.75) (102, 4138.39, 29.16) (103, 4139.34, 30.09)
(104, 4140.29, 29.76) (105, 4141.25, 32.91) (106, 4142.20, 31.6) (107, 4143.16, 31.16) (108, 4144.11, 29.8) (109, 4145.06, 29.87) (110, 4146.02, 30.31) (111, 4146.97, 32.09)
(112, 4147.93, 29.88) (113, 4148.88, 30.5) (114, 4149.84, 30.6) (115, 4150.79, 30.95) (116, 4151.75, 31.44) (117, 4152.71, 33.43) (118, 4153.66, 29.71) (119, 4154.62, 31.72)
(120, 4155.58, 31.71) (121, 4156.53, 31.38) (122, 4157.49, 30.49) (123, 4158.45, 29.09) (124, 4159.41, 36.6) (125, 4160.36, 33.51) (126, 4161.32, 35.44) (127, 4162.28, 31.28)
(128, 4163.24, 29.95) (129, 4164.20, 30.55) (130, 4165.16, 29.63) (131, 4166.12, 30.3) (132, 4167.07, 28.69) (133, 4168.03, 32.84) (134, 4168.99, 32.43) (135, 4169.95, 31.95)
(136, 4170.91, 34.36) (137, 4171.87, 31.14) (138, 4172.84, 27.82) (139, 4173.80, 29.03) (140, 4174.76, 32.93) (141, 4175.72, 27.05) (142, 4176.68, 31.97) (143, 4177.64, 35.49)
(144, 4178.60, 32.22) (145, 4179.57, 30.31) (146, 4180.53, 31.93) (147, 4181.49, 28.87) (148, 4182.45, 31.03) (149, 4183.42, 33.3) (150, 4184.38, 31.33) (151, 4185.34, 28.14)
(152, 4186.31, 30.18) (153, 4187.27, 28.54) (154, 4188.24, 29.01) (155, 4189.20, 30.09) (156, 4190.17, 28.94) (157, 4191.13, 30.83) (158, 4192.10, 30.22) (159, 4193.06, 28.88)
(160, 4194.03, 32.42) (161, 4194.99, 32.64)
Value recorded 2.5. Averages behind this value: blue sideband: 32.6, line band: 29.7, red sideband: 31.3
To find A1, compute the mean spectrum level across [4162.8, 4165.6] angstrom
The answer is 30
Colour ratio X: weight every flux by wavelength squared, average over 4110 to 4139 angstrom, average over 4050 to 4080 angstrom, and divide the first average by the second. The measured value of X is 0.94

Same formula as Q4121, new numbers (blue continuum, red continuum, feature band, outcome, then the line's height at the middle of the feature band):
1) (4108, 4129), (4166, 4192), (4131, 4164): -1.24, 30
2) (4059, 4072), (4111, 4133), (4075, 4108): -0.93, 31.5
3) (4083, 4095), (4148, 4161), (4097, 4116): -2.35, 30.4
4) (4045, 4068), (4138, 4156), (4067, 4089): 0.77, 32.4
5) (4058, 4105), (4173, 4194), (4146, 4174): -0.27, 31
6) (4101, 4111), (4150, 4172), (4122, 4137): 2.04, 34.7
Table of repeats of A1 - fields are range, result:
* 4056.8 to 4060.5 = 30.9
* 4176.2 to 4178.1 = 33.8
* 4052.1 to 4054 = 35.1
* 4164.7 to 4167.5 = 29.6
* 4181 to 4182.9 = 30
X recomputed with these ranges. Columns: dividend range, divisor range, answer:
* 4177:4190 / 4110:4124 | 1.09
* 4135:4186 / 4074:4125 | 1.03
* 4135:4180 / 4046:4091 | 1.02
